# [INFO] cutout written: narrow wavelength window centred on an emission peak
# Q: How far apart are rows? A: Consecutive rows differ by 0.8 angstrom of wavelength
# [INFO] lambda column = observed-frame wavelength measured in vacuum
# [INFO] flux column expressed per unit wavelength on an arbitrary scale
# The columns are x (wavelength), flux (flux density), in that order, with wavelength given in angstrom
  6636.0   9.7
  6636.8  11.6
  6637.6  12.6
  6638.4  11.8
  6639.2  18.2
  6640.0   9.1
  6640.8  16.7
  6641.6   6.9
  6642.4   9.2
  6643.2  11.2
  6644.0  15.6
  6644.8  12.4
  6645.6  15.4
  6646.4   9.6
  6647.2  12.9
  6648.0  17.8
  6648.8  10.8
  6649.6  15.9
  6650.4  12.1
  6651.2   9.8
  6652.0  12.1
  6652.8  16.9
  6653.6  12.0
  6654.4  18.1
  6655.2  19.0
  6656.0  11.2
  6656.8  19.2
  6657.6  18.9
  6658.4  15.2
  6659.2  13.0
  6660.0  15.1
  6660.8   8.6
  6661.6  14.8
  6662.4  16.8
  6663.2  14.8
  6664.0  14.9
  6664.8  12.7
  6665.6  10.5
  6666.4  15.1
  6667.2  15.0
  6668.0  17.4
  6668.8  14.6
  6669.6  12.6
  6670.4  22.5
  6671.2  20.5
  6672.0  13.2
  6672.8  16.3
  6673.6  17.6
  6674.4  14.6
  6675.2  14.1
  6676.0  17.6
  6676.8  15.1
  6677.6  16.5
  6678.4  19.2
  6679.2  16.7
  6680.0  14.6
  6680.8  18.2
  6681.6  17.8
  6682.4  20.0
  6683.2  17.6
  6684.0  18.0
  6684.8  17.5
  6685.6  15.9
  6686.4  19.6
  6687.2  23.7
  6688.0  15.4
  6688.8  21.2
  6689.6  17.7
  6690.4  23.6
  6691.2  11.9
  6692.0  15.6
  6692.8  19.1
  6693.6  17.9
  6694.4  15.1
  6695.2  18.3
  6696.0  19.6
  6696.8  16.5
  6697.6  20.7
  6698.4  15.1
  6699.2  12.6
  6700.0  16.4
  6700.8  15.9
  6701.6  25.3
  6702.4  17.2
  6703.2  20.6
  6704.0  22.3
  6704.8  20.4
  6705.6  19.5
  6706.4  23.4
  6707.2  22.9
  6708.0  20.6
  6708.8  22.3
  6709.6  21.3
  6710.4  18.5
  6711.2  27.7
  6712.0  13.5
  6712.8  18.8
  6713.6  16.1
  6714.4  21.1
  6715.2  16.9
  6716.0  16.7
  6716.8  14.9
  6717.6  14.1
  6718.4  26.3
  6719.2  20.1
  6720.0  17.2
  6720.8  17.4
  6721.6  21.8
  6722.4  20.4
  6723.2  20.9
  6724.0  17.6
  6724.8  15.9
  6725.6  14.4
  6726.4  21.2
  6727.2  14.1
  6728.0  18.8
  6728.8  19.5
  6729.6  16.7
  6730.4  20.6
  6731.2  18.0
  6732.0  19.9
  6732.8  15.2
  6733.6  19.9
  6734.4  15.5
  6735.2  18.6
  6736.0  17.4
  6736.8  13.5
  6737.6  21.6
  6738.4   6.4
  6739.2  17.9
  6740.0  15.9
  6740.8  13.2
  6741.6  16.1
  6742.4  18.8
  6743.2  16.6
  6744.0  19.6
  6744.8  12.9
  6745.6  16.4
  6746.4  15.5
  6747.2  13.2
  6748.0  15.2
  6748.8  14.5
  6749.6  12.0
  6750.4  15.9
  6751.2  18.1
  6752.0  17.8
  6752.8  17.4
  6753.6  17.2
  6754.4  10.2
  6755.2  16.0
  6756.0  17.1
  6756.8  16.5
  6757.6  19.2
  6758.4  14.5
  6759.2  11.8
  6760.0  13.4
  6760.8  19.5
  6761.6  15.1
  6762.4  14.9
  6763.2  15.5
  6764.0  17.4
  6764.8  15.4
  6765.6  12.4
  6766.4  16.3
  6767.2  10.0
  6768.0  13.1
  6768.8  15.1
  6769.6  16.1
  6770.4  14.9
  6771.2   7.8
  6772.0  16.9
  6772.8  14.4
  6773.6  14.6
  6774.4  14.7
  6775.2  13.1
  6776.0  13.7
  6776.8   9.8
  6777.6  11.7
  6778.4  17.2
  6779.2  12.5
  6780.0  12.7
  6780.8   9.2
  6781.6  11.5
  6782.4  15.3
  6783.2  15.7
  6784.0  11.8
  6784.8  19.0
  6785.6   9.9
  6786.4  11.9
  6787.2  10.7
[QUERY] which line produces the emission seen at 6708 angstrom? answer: Mg II 2798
